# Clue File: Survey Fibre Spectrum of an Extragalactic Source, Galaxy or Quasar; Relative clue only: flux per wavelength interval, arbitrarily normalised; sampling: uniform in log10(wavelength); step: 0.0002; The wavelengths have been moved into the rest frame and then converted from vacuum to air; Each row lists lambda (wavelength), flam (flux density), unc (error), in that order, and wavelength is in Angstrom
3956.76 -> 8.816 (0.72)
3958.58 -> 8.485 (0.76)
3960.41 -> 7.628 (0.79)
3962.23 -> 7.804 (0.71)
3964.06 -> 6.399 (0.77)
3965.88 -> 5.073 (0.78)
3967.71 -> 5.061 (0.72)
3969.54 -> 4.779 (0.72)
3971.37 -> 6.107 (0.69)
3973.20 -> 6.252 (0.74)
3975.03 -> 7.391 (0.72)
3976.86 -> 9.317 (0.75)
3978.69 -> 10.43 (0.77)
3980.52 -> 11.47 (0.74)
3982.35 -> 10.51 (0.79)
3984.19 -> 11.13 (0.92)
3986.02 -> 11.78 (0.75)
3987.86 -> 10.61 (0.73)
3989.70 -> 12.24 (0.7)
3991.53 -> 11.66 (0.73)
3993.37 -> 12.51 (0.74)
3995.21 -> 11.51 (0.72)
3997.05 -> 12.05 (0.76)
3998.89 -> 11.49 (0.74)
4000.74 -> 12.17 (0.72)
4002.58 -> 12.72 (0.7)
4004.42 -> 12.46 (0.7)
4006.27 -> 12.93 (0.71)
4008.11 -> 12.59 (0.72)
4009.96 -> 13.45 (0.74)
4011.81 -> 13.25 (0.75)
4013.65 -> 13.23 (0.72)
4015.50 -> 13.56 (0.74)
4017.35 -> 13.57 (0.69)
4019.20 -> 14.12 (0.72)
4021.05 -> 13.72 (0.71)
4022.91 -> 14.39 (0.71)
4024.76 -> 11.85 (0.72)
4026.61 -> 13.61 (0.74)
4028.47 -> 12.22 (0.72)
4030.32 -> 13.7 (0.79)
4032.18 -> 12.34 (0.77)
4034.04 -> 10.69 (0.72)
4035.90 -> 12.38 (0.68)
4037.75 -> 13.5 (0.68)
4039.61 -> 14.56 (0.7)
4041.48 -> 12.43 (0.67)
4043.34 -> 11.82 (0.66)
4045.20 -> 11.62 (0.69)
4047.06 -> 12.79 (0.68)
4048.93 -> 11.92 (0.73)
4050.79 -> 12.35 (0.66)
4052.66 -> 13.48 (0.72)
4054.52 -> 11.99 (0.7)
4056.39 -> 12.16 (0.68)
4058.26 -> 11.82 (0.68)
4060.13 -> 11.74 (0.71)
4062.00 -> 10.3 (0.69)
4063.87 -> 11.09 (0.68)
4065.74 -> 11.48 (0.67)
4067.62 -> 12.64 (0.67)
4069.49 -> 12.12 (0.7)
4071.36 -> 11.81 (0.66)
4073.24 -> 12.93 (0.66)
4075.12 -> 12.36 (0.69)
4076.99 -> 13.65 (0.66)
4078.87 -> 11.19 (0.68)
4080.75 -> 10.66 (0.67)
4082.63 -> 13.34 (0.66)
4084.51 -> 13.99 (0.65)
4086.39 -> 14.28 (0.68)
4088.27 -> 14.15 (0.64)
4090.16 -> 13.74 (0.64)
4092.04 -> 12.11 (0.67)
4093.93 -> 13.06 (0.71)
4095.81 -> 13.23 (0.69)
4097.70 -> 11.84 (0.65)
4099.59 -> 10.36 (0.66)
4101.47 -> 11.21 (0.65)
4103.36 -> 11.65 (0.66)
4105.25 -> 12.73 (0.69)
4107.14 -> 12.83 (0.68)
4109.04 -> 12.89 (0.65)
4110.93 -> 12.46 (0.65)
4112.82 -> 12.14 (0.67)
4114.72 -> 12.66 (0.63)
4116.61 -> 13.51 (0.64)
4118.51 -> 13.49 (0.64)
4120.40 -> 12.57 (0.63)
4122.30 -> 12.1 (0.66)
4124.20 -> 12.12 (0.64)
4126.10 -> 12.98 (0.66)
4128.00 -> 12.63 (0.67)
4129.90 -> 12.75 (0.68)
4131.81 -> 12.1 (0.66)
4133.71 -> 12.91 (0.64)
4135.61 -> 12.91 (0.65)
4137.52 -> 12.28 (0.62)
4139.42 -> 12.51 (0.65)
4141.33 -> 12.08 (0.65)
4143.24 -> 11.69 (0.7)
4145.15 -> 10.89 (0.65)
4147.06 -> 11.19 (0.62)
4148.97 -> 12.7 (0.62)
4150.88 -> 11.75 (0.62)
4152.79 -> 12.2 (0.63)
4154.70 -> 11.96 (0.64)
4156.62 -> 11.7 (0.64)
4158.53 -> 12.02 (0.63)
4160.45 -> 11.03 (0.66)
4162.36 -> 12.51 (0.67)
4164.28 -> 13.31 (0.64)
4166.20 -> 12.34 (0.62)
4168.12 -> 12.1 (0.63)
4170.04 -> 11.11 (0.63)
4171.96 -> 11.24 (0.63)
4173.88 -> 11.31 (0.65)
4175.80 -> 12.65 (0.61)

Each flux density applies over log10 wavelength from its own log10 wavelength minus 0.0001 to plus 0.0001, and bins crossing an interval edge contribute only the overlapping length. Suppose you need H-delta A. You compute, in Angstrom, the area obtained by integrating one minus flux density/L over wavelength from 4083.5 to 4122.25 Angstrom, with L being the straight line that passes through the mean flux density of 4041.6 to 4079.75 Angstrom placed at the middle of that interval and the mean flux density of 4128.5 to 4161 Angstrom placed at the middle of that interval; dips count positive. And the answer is -2.1 Angstrom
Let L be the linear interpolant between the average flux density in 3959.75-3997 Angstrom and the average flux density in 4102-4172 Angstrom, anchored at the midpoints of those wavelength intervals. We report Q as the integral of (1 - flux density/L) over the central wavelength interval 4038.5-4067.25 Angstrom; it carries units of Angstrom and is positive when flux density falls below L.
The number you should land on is -4.2 Angstrom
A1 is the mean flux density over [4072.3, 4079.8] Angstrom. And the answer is 12.5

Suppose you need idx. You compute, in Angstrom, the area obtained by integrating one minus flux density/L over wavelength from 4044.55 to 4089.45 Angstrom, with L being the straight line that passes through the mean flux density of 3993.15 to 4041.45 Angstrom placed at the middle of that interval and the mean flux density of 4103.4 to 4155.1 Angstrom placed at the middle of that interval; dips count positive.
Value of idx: 1.1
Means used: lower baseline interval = 12.9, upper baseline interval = 12.4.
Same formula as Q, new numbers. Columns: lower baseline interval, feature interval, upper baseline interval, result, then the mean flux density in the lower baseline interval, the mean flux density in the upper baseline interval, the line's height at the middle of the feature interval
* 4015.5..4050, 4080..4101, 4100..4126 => -0.3 Angstrom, 12.9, 12.5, 12.6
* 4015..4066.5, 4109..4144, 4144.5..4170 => -1.3 Angstrom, 12.5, 12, 12.1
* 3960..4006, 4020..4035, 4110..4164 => -3.4 Angstrom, 9.7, 12.3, 10.4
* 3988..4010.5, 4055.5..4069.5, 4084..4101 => 1.2 Angstrom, 12.2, 12.9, 12.7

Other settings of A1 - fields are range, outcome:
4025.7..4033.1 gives 13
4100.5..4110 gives 12.3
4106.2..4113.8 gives 12.6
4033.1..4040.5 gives 12.8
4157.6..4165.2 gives 12.2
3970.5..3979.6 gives 7.91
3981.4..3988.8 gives 11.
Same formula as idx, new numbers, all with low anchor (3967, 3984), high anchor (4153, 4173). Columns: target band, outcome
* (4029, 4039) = -3.5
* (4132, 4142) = -1.0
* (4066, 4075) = -2.0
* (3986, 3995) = -3.6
